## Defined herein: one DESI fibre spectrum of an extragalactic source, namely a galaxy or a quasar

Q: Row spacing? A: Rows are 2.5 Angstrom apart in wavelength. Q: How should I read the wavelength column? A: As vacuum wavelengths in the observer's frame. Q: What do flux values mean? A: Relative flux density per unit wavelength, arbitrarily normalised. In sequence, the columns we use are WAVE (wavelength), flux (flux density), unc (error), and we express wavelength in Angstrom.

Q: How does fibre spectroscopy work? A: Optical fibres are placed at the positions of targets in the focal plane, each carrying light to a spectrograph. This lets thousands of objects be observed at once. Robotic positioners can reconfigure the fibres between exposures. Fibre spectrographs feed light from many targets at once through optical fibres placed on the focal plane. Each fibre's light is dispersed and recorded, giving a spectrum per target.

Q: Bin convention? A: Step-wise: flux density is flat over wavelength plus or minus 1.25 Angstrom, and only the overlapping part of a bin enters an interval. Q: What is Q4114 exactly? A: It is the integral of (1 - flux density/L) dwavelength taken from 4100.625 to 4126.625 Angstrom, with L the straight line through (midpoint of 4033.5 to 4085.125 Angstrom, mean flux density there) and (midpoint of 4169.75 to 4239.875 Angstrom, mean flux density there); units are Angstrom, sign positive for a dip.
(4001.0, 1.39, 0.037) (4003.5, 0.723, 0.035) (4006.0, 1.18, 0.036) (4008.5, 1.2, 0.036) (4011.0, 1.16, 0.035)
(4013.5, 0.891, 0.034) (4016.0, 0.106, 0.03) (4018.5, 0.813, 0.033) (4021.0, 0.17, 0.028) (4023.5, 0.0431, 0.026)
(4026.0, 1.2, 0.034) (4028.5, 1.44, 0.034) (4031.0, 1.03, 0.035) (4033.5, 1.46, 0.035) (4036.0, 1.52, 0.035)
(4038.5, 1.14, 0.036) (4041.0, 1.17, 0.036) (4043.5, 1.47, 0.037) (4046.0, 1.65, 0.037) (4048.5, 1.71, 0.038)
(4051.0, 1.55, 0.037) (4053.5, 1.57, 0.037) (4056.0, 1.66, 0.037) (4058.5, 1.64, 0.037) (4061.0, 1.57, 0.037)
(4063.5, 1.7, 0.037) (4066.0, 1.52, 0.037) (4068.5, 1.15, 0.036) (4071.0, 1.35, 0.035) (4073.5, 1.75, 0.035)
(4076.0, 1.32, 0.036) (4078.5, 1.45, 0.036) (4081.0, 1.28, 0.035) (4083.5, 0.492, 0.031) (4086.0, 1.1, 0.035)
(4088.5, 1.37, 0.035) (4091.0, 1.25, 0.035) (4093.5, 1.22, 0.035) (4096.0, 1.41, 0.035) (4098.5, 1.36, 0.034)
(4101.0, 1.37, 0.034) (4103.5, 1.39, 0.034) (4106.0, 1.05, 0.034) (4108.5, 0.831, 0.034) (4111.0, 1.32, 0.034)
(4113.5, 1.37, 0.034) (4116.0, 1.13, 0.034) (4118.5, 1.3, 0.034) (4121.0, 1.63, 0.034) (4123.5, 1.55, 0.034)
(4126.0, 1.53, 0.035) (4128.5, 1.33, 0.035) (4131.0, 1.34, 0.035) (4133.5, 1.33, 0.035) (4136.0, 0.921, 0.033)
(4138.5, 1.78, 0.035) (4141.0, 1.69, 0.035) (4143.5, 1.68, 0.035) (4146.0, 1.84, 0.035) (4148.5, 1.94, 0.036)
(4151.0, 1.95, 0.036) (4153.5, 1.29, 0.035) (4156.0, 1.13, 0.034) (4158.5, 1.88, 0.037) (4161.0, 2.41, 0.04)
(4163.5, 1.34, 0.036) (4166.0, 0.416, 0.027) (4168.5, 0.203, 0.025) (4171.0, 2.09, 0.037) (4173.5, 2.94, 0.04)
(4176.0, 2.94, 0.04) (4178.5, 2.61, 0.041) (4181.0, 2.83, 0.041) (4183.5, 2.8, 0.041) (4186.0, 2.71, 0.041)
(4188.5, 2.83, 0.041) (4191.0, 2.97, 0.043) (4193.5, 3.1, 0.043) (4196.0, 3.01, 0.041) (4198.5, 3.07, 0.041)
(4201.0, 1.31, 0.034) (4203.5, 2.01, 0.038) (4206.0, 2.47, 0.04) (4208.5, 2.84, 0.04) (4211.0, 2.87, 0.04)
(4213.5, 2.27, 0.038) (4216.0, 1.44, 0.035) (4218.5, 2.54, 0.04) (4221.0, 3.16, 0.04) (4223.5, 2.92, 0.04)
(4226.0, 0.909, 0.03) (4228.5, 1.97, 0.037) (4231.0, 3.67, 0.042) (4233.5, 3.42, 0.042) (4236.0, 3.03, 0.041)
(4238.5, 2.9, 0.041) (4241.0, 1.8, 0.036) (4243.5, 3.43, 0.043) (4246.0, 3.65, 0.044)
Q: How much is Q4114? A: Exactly 7.9 Angstrom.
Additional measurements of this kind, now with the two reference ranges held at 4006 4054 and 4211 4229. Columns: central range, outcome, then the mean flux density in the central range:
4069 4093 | 2.6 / 1.26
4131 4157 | 3.4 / 1.55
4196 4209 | -1.5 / 2.38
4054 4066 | -3.1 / 1.63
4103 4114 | 2.9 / 1.17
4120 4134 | 1.9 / 1.45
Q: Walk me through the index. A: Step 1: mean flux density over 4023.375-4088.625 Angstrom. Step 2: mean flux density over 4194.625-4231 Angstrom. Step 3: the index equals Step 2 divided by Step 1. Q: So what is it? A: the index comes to 1.75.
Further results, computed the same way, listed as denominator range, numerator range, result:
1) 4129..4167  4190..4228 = 1.60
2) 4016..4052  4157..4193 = 1.97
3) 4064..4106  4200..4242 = 1.89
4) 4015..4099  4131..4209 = 1.64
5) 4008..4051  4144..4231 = 2.06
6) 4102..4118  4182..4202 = 2.31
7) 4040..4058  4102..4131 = 0.85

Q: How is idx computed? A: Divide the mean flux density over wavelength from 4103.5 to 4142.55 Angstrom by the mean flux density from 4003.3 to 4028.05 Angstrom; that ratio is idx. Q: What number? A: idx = 1.74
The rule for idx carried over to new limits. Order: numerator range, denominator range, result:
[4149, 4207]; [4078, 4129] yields 1.72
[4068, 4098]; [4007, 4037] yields 1.38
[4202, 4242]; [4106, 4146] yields 1.81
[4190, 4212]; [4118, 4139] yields 1.87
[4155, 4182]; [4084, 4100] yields 1.51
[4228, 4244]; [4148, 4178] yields 1.68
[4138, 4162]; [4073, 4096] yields 1.41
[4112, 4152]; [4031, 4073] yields 1.02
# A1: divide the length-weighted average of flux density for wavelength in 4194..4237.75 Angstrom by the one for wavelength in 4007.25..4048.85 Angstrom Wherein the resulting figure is 2.41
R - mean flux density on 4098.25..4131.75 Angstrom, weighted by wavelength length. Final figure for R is 1.32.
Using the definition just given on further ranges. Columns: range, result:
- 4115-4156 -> 1.51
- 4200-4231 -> 2.29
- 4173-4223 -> 2.64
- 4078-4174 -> 1.4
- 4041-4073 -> 1.54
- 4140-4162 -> 1.75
